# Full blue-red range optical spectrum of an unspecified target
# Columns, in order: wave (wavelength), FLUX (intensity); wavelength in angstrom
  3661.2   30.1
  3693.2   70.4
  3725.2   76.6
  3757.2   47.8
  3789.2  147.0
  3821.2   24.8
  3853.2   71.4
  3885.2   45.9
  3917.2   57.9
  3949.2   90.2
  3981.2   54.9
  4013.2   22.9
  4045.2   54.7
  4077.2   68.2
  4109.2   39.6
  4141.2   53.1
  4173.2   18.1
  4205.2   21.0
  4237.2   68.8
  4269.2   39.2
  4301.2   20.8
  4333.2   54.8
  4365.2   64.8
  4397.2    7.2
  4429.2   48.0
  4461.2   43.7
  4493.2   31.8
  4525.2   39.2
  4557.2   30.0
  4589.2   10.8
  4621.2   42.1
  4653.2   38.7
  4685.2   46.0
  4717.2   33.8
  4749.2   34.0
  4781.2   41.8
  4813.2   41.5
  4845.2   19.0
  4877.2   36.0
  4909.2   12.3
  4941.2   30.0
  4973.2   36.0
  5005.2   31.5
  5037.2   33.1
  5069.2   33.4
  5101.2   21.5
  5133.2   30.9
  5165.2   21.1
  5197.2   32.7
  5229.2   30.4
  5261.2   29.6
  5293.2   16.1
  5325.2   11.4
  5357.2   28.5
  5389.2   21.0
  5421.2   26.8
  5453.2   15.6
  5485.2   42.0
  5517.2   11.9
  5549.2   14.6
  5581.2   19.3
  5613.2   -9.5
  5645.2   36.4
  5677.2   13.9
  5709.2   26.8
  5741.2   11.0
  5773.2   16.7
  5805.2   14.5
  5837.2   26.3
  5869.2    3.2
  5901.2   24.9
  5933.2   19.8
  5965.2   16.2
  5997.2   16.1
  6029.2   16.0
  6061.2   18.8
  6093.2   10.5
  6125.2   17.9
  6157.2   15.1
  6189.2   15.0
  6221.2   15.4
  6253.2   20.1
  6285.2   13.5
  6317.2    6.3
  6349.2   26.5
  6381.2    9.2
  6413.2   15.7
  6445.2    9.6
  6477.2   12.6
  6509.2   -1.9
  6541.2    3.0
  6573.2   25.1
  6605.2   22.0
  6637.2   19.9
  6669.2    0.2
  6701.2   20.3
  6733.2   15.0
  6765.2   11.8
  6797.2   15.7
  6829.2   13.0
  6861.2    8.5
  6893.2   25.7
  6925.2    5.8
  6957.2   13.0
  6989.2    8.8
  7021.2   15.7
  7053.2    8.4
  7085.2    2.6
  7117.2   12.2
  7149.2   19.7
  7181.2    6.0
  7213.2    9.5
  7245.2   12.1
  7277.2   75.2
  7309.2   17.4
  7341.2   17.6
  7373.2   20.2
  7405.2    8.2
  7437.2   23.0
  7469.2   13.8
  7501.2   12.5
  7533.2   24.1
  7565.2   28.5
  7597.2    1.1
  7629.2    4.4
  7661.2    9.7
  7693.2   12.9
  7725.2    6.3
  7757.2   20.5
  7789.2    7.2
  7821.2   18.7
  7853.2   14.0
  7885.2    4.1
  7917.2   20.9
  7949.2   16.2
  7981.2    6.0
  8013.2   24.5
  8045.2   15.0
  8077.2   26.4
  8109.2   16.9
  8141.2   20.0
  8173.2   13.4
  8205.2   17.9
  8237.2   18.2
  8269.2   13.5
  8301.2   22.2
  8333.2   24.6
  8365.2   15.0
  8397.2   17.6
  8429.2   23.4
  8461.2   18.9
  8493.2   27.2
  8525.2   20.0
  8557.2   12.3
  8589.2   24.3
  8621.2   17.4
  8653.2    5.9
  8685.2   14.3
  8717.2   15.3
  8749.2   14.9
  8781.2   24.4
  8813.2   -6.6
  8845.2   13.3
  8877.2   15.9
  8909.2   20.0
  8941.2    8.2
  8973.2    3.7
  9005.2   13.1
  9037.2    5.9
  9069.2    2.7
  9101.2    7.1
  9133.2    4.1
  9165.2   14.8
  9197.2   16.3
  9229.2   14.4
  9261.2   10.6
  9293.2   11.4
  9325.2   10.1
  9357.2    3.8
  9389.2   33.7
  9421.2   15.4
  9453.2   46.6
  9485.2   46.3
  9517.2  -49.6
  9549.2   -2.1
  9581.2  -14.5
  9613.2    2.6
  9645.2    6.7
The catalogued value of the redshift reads 0.95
